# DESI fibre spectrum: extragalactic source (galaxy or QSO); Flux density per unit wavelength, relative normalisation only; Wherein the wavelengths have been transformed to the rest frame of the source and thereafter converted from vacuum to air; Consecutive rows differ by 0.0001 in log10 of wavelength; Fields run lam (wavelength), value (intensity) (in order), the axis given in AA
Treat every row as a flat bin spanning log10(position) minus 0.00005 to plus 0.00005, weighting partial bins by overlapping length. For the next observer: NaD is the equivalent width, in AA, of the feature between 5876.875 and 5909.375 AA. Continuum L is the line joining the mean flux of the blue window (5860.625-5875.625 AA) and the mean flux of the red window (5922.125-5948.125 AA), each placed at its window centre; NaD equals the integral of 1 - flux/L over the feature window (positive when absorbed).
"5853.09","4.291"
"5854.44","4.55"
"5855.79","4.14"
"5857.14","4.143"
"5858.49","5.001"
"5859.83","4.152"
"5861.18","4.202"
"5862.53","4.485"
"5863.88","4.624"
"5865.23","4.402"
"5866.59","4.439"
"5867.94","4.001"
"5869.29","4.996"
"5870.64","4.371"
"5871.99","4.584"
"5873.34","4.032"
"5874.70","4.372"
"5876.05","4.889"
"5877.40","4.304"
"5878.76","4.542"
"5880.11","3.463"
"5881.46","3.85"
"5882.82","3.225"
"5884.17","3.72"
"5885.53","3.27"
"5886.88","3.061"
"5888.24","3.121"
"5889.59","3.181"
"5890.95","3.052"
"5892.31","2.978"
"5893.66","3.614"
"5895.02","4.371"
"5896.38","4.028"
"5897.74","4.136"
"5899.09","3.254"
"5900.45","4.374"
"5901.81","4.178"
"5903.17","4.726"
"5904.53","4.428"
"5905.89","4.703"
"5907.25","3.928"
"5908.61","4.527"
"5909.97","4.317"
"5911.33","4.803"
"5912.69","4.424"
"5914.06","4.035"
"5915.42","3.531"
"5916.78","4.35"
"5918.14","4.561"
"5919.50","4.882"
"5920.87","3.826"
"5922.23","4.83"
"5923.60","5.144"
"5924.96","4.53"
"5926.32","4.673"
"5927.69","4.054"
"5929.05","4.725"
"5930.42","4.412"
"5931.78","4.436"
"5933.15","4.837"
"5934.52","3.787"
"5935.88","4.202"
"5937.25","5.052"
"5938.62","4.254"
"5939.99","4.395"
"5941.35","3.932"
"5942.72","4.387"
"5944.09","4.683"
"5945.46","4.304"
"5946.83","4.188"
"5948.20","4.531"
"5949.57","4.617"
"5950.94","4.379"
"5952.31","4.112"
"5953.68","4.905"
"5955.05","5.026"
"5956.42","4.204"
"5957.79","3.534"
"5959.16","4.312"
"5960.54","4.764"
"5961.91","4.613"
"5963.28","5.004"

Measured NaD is 4.39 AA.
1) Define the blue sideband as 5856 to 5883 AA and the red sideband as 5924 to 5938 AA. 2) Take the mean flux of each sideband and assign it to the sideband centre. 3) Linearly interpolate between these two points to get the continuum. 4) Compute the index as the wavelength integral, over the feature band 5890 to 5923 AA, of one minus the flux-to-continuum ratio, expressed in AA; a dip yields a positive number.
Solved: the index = 2.0 AA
